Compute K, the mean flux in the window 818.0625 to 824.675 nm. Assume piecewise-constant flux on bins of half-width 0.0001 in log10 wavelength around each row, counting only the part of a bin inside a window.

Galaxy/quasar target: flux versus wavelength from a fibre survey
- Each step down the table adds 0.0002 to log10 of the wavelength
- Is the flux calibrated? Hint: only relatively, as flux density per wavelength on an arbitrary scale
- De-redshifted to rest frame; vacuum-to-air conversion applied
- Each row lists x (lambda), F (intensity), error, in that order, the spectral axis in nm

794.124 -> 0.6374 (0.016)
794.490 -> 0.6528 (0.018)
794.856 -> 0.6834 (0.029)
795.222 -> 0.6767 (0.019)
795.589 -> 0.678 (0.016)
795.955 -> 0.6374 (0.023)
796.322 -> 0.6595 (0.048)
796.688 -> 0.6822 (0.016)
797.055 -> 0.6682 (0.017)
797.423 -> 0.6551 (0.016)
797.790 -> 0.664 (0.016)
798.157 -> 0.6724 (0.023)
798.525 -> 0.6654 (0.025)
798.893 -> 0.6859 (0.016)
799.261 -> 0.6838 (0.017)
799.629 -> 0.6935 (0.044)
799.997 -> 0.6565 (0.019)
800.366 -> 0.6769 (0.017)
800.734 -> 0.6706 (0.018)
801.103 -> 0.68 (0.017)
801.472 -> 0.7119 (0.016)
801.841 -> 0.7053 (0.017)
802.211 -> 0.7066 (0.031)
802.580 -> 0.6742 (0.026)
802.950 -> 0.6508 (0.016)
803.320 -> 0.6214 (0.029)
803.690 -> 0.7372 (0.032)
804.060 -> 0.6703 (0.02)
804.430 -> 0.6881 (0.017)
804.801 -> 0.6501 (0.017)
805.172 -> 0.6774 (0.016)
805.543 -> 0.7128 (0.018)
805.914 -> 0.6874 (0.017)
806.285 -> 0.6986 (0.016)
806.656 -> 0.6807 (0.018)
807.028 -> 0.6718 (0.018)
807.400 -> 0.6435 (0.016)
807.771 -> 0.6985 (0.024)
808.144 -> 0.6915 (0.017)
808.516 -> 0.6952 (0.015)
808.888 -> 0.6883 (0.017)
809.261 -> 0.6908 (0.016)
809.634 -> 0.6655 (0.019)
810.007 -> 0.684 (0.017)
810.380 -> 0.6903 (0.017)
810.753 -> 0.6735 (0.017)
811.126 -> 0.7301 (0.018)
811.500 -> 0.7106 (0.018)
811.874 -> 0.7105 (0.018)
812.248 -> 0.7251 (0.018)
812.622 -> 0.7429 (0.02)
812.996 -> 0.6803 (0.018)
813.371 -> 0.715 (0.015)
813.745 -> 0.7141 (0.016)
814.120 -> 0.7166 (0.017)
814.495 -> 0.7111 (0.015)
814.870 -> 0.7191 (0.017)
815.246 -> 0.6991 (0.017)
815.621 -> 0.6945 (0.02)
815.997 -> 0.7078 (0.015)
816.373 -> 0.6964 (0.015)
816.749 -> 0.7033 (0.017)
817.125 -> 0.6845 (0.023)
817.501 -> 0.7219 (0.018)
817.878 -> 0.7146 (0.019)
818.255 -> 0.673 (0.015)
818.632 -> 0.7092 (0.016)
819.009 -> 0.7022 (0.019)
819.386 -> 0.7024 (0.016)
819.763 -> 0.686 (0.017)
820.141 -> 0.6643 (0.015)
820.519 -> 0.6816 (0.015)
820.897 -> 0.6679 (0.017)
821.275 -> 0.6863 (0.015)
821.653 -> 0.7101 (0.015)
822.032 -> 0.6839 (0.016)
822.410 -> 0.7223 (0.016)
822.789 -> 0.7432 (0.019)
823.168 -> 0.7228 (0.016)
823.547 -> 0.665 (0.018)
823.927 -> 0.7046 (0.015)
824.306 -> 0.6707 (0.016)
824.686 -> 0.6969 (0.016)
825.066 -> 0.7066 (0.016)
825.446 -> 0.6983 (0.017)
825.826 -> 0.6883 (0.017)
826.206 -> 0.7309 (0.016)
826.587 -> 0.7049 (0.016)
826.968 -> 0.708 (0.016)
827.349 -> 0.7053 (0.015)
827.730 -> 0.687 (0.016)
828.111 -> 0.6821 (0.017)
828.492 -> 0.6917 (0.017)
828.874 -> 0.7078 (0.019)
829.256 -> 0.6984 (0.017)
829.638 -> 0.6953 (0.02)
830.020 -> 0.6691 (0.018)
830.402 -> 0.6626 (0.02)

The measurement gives 0.694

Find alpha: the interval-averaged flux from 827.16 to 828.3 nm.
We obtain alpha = 0.692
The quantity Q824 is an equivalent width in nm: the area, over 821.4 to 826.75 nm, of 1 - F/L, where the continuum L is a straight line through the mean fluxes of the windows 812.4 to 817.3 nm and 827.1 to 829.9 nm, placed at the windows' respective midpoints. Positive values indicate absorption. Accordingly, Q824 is -0.03 nm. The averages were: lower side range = 0.707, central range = 0.703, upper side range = 0.695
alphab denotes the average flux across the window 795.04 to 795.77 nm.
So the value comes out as 0.677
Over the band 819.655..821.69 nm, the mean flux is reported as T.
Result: 0.68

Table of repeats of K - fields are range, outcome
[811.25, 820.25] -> 0.705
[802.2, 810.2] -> 0.681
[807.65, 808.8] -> 0.694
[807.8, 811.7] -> 0.692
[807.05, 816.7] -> 0.699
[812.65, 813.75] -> 0.707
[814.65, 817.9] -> 0.704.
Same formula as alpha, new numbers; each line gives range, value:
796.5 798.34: 0.669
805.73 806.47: 0.693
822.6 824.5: 0.701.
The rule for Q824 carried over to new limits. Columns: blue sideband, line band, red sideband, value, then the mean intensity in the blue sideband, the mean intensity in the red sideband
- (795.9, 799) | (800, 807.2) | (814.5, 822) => -0.08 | 0.666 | 0.696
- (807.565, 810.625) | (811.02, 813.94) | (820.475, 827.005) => -0.11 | 0.688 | 0.7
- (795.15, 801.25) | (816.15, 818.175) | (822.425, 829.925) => -0.03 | 0.671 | 0.7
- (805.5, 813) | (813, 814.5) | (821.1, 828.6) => -0.03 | 0.694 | 0.701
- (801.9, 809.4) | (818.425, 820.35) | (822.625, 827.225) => 0.01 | 0.682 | 0.703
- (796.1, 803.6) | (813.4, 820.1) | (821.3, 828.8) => -0.10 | 0.675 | 0.701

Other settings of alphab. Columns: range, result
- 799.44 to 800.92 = 0.675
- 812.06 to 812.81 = 0.734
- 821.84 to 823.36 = 0.718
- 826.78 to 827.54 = 0.707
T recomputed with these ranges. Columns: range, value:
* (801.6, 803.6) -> 0.676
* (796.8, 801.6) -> 0.675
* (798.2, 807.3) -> 0.681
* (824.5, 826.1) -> 0.7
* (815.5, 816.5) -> 0.7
